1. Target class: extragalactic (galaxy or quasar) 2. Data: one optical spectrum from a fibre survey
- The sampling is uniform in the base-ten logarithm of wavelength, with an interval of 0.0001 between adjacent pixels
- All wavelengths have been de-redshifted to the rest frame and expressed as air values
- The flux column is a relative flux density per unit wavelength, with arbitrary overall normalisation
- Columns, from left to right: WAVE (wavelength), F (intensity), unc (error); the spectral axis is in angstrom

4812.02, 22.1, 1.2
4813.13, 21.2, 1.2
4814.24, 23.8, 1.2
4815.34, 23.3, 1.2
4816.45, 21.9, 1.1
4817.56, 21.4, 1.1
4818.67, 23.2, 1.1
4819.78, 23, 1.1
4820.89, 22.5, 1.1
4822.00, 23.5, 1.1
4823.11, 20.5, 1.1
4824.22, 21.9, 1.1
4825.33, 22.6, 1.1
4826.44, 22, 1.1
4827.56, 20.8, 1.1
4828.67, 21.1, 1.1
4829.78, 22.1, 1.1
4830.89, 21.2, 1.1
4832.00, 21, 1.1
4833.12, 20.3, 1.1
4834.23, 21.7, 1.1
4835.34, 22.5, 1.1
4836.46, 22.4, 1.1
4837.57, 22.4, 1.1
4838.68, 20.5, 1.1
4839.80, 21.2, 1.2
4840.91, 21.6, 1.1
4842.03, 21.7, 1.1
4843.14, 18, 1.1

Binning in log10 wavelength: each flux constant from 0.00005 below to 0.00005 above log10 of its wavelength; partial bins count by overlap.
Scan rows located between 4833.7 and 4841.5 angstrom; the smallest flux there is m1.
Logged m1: 20.5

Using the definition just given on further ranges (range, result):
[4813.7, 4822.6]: 21.4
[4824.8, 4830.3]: 20.8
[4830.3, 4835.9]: 20.3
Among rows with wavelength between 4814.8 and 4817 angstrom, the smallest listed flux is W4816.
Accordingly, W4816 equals 21.9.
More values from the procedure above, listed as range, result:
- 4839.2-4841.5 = 21.2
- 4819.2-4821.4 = 22.5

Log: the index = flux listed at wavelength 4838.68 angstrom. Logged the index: 20.5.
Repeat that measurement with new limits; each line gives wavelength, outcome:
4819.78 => 23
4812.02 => 22.1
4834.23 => 21.7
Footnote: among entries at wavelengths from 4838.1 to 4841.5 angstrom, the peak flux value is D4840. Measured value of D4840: 21.6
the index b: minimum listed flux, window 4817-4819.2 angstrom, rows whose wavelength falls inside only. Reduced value 21.4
